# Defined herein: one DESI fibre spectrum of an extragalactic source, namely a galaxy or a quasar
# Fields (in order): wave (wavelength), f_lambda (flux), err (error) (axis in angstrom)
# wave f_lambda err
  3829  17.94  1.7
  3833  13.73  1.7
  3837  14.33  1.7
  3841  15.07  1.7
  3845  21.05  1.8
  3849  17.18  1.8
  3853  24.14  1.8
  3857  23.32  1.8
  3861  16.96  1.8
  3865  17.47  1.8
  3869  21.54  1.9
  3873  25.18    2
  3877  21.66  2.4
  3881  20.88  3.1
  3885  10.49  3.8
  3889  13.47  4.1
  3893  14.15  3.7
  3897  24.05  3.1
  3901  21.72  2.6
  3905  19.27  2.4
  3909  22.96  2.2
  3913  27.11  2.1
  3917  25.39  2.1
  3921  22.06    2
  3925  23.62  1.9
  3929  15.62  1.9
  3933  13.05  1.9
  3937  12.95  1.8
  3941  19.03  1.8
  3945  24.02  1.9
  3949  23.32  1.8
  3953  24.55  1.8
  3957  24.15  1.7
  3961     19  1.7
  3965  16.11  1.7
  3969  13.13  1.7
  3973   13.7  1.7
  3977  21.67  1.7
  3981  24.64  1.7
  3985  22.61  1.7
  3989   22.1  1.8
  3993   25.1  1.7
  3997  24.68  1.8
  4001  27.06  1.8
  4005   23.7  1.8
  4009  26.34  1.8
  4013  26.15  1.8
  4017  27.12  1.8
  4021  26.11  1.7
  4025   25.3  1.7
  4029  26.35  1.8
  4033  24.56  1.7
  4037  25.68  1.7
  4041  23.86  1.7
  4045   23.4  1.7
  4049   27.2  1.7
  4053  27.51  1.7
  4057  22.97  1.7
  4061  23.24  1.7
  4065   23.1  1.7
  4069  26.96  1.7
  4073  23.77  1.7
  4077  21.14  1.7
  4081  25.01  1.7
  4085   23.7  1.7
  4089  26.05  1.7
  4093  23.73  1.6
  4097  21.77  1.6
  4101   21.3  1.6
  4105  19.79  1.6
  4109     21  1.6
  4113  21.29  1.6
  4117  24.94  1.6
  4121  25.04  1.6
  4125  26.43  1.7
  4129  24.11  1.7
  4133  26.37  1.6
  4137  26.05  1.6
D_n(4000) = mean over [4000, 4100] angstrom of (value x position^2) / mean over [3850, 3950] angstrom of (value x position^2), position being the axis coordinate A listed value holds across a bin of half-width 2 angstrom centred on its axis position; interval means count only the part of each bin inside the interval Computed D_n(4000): 1.3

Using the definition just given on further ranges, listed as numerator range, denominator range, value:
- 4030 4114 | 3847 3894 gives 1.38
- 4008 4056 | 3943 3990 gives 1.28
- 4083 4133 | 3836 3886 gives 1.36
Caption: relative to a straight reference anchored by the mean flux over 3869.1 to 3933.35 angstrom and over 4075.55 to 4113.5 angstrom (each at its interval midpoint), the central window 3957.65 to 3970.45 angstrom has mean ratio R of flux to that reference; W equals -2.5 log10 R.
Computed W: 0.23 mag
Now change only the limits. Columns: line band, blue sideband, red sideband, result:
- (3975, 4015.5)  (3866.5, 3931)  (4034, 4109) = -0.095 mag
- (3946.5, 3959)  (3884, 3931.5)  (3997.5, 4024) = -0.062 mag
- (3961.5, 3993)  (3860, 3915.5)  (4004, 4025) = 0.235 mag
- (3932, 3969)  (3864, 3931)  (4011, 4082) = 0.139 mag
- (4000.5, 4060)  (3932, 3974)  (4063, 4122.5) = -0.201 mag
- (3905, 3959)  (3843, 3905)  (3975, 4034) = 0.030 mag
